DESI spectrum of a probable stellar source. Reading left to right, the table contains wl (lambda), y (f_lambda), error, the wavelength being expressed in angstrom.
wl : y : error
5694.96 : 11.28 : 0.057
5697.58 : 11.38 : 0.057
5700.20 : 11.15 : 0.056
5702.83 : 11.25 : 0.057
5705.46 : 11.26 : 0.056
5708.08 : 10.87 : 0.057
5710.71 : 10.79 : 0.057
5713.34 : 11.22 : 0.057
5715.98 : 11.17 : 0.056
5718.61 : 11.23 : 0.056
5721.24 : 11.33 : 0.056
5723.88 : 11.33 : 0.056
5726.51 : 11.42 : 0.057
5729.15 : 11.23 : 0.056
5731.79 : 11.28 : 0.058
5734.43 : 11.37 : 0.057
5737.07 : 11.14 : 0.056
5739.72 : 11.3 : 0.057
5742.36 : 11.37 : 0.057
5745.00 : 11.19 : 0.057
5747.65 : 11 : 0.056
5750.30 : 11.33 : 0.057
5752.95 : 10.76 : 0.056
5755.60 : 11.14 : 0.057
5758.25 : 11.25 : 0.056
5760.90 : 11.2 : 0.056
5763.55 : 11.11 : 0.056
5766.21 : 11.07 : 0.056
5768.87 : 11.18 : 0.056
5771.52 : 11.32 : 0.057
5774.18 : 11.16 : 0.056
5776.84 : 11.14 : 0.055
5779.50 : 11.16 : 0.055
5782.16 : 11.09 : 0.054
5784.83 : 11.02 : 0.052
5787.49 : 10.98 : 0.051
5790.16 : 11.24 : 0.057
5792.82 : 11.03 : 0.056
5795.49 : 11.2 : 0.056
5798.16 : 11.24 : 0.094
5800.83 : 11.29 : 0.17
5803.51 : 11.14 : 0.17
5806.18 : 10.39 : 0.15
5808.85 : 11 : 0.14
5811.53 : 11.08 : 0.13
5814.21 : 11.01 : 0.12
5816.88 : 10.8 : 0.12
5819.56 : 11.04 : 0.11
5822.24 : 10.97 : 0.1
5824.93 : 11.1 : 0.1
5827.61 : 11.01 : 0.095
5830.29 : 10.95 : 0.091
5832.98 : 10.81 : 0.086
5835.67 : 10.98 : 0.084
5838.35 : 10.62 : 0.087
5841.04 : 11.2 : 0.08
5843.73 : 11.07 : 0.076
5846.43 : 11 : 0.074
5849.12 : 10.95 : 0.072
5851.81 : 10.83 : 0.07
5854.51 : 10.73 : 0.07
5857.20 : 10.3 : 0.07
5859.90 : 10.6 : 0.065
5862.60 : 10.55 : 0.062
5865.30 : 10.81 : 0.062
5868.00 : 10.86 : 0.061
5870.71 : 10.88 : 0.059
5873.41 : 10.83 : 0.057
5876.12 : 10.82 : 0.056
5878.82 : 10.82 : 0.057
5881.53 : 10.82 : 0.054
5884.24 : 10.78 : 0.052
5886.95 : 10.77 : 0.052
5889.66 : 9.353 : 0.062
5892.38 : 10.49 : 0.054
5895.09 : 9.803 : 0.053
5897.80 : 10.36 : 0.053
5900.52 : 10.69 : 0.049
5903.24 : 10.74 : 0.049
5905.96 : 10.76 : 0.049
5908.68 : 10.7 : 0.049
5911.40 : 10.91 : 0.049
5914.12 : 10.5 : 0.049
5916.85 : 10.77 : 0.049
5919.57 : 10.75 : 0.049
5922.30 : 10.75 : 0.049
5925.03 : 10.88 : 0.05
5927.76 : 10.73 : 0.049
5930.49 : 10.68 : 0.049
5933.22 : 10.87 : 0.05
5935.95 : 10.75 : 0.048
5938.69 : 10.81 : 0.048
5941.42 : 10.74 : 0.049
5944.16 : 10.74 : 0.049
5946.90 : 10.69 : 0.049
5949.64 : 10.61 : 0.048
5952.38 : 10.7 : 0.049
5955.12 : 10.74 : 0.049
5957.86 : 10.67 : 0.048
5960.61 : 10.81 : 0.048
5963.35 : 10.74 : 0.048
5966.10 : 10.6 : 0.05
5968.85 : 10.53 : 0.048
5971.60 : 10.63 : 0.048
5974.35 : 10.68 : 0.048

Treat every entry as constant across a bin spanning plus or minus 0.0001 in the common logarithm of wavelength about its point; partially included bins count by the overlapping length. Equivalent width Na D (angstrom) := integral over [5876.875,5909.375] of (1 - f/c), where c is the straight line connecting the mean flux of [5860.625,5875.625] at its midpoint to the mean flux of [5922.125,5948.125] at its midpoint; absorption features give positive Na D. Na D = 0.8 angstrom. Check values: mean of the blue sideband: 10.8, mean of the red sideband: 10.8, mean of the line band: 10.5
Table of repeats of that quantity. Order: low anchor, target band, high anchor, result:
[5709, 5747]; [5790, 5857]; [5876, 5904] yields -1.14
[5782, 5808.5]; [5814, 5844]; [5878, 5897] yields -0.40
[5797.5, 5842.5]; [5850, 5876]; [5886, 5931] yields 0.13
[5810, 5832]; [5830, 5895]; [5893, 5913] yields 0.34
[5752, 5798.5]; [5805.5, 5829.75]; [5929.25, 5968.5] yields 0.18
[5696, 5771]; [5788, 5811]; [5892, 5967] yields -0.09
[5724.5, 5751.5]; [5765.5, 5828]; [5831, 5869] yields -0.25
